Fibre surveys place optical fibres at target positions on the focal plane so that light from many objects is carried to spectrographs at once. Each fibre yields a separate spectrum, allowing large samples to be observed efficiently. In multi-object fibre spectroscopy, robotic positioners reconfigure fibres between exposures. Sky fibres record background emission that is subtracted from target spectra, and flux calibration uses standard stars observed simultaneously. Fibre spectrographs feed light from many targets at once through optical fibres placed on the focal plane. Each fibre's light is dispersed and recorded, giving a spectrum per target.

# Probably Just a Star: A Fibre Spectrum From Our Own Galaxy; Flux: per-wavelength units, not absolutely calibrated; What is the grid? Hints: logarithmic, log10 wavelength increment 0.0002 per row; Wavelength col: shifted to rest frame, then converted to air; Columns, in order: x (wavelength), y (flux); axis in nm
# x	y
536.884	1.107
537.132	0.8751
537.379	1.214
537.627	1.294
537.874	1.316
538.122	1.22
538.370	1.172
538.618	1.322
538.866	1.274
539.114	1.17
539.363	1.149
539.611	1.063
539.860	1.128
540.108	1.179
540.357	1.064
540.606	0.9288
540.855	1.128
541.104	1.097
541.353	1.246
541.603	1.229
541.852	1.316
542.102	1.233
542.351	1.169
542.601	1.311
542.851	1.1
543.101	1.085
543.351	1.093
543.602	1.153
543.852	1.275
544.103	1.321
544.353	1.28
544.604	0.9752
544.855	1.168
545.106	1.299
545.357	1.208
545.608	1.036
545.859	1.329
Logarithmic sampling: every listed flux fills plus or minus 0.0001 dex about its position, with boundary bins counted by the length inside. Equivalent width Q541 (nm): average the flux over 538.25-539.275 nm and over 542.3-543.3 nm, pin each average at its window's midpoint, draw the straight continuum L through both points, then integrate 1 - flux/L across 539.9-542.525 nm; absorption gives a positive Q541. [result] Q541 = 0.06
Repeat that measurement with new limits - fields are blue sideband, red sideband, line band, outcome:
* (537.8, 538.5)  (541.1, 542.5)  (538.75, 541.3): 0.22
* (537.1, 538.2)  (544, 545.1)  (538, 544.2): 0.13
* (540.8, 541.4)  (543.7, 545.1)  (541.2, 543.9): -0.05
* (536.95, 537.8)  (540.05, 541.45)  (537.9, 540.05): -0.14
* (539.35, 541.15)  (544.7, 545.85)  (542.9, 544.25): -0.03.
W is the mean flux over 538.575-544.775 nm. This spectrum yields 1.17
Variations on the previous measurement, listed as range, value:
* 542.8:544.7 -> 1.17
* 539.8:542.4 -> 1.16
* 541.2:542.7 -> 1.25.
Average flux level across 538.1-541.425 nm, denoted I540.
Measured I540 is 1.15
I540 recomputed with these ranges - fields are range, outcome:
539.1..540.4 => 1.13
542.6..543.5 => 1.12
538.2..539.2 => 1.24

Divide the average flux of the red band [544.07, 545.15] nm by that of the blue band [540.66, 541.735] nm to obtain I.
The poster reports 1.03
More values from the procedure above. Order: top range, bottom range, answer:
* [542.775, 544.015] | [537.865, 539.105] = 0.92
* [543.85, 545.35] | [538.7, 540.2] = 1.04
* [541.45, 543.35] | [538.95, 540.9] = 1.09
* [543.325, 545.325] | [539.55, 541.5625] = 1.08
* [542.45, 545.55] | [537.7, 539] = 0.94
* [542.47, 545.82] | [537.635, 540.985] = 1.01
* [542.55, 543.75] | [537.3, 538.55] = 0.91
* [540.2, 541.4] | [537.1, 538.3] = 0.90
